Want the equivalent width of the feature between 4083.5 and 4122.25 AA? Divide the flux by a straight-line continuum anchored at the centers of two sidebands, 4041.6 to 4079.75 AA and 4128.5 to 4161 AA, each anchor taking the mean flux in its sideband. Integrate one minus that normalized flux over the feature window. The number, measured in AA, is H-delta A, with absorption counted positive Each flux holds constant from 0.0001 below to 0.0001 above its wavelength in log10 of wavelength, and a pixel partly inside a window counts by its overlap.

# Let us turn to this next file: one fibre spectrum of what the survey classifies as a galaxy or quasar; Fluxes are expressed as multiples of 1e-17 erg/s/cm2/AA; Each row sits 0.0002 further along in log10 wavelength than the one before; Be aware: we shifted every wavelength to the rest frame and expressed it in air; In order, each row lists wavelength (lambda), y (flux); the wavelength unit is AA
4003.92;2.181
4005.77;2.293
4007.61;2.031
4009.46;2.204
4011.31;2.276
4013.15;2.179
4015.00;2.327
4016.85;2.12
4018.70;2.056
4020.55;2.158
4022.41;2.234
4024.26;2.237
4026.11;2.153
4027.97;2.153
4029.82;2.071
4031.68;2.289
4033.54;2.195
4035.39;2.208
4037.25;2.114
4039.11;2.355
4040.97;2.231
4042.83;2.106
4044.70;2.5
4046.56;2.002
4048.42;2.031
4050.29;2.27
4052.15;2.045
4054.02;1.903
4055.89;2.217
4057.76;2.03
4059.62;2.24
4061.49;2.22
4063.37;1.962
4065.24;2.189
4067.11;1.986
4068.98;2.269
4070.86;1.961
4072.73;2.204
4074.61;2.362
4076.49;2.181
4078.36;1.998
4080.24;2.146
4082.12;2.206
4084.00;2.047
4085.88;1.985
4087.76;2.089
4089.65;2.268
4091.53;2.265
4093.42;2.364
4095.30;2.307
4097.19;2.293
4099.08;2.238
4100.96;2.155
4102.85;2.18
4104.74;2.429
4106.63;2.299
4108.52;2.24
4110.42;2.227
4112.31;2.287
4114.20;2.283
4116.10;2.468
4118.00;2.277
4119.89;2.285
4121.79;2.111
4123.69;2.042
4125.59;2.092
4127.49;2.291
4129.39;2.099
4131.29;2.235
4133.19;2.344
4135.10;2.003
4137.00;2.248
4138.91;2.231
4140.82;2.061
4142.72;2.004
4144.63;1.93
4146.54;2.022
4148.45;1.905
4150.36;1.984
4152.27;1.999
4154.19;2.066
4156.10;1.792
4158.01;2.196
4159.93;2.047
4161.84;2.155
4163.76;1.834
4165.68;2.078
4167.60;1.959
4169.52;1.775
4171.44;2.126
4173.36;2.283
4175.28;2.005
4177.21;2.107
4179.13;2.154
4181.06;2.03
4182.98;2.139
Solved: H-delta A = -2.7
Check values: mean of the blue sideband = 2.13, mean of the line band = 2.25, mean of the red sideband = 2.07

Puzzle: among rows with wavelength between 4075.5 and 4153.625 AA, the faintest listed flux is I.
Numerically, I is 1.905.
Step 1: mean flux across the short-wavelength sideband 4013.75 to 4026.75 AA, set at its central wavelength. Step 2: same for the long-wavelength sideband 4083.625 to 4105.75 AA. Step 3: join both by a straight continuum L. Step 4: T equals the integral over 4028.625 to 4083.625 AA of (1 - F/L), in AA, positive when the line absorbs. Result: 1.2 AA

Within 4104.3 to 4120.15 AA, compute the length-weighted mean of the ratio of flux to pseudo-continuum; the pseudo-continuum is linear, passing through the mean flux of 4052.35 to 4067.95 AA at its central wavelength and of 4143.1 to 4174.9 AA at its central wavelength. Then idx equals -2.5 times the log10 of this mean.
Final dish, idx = -0.13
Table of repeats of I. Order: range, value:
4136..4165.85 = 1.792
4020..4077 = 1.903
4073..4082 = 1.998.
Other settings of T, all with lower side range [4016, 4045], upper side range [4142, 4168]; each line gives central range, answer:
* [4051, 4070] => 0.3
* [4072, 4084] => -0.3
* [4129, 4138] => -0.7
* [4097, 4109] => -1.0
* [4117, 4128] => -0.7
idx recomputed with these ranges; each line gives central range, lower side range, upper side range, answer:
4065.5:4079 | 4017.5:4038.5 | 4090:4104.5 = 0.044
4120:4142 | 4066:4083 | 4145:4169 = -0.061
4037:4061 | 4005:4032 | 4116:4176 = 0.000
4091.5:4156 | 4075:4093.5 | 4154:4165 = -0.050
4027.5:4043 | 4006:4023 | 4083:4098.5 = -0.006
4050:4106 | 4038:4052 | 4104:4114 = 0.041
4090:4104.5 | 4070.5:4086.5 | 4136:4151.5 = -0.080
